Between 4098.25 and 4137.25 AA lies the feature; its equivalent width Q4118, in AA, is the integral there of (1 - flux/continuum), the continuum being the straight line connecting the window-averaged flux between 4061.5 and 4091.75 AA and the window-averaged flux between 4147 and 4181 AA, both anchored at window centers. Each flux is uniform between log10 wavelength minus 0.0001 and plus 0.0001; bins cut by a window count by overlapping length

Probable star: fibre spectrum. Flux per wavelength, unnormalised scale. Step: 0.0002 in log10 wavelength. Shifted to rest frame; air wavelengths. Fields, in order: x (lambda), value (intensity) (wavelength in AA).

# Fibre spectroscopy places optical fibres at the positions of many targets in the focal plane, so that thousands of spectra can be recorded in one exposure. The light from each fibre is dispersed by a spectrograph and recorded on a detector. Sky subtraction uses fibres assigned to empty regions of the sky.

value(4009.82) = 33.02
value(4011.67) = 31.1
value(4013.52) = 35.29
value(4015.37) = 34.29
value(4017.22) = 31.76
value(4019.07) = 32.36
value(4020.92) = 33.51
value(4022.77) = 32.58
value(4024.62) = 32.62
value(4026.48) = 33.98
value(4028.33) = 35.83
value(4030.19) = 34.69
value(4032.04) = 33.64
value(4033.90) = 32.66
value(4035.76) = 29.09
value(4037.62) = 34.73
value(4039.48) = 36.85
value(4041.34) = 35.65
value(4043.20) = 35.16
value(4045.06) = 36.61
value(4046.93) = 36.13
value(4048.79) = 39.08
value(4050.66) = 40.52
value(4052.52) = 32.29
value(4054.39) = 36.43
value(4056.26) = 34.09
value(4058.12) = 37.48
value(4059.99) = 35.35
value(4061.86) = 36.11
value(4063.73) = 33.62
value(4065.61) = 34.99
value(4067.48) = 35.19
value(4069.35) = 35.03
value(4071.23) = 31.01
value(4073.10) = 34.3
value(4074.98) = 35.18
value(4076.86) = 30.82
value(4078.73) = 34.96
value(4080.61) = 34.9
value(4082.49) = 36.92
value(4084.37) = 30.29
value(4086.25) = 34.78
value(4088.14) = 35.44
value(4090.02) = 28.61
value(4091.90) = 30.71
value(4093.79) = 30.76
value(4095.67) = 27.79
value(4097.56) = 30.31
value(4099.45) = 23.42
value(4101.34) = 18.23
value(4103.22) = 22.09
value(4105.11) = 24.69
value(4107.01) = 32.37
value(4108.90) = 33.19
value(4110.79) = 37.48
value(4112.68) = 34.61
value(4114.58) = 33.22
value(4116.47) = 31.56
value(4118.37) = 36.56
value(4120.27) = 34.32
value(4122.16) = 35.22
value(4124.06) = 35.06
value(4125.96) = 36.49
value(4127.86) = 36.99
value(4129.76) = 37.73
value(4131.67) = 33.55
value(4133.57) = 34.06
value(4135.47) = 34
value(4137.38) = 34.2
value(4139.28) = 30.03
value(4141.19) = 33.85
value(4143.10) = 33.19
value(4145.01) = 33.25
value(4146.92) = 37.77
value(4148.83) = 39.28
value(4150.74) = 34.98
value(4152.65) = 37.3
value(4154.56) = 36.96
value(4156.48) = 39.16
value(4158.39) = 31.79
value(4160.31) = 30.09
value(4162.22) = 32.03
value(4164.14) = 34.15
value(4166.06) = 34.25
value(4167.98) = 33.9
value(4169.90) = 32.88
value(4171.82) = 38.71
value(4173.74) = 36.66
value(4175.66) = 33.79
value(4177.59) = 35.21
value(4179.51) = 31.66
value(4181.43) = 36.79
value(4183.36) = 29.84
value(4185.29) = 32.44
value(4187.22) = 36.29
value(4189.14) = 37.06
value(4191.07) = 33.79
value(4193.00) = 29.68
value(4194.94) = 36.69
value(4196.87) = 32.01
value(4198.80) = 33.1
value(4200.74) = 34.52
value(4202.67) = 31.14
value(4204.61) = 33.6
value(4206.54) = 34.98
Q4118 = 2.4 AA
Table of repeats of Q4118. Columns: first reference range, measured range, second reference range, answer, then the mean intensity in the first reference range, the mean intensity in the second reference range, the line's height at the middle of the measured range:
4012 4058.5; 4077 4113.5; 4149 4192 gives 4.2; 34.6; 34.6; 34.6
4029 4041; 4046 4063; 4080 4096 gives -1.6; 33.7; 32.4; 33.2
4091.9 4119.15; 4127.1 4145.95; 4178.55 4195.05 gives -1.7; 29.7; 33.7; 31.2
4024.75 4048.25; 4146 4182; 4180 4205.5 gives -1.4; 34.6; 33.6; 33.8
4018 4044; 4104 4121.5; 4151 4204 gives 0.5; 33.8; 34.1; 34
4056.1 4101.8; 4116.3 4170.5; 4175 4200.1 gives -2.4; 32.5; 33.7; 33.2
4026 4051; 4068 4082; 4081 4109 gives -1.1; 35.2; 29.3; 31.4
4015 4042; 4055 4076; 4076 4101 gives -1.7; 33.6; 31.2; 32.1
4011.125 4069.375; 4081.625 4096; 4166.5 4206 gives 1.0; 34.7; 34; 34.4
